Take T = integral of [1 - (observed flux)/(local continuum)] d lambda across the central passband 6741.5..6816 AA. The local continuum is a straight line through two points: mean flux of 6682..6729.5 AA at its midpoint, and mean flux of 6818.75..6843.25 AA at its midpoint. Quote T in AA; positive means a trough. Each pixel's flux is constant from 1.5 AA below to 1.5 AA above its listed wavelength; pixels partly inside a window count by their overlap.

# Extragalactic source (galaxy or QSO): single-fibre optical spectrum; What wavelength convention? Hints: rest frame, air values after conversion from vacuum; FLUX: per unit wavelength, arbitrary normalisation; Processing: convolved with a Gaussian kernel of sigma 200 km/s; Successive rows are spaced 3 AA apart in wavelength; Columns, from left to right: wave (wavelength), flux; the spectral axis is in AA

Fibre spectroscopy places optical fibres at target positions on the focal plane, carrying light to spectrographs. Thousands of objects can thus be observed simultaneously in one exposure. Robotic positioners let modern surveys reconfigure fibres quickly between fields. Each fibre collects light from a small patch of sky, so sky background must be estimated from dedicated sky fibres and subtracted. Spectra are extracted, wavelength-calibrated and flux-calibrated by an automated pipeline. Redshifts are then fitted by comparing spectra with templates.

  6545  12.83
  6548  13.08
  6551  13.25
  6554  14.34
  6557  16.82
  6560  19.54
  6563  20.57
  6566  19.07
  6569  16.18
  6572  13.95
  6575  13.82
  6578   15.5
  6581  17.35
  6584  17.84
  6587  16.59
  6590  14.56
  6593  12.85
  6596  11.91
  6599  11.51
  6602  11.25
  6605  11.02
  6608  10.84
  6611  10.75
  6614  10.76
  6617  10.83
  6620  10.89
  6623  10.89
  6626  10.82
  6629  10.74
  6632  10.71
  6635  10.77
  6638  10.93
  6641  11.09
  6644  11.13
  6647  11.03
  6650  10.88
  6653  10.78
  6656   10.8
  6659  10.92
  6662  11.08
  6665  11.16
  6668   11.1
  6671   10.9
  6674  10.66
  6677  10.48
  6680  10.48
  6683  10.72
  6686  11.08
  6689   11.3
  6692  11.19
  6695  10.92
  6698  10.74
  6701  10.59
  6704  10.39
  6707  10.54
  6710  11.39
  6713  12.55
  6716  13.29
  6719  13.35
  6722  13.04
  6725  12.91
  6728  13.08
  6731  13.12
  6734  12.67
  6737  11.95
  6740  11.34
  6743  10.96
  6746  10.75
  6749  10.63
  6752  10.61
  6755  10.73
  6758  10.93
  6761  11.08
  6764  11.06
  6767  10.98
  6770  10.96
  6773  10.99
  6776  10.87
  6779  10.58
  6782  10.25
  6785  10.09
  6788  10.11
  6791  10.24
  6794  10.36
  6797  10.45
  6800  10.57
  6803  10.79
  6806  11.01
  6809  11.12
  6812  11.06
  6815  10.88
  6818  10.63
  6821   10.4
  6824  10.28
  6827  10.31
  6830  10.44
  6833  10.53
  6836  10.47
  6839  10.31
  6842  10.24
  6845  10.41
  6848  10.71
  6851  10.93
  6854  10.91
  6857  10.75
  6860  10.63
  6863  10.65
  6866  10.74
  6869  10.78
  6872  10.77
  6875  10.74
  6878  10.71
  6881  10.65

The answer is 1.4 AA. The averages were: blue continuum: 11.7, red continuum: 10.4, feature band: 10.7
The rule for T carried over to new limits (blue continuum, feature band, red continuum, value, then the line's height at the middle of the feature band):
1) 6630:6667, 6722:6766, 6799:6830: -3.27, 10.8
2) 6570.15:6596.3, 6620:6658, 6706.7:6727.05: 8.53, 14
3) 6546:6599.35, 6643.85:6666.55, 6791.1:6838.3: 4.74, 13.9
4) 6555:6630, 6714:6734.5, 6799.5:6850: -1.78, 12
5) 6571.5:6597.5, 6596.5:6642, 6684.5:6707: 9.10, 13.7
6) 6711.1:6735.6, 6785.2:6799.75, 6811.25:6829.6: 1.24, 11.3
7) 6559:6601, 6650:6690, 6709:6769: 7.77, 13.5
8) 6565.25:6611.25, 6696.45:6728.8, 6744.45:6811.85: -0.33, 11.9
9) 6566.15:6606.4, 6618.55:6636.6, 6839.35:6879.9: 3.92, 13.8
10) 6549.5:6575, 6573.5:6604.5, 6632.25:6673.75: 1.52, 14.9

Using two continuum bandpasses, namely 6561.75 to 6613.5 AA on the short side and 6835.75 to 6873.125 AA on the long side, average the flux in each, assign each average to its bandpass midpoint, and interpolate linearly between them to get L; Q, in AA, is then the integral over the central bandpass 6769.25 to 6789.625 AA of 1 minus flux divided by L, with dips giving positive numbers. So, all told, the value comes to 2.0 AA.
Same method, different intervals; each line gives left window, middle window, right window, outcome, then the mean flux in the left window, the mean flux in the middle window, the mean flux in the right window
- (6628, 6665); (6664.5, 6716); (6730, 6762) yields 0.4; 10.9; 11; 11.3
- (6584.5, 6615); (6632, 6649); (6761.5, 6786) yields 1.5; 12.4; 11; 10.8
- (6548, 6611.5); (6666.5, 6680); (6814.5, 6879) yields 2.6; 14.8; 10.8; 10.6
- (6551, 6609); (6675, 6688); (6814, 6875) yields 2.5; 15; 10.7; 10.6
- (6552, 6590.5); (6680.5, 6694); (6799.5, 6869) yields 2.9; 16.6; 11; 10.6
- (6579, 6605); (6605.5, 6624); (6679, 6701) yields 3.5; 14.1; 10.8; 10.9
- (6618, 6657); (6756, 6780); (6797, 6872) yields -0.5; 10.9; 10.9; 10.6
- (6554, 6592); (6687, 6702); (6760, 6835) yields 2.7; 16.7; 11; 10.6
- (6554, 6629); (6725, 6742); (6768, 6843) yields -1.1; 13.9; 12.4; 10.6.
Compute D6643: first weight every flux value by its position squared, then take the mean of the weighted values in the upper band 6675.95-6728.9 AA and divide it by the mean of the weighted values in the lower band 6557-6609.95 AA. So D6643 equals 0.8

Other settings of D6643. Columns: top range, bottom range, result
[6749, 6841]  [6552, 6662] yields 0.86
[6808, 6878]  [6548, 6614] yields 0.79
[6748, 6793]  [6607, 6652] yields 1.02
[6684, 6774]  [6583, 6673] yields 1.03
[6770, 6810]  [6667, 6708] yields 1.01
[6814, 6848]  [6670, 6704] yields 1.01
